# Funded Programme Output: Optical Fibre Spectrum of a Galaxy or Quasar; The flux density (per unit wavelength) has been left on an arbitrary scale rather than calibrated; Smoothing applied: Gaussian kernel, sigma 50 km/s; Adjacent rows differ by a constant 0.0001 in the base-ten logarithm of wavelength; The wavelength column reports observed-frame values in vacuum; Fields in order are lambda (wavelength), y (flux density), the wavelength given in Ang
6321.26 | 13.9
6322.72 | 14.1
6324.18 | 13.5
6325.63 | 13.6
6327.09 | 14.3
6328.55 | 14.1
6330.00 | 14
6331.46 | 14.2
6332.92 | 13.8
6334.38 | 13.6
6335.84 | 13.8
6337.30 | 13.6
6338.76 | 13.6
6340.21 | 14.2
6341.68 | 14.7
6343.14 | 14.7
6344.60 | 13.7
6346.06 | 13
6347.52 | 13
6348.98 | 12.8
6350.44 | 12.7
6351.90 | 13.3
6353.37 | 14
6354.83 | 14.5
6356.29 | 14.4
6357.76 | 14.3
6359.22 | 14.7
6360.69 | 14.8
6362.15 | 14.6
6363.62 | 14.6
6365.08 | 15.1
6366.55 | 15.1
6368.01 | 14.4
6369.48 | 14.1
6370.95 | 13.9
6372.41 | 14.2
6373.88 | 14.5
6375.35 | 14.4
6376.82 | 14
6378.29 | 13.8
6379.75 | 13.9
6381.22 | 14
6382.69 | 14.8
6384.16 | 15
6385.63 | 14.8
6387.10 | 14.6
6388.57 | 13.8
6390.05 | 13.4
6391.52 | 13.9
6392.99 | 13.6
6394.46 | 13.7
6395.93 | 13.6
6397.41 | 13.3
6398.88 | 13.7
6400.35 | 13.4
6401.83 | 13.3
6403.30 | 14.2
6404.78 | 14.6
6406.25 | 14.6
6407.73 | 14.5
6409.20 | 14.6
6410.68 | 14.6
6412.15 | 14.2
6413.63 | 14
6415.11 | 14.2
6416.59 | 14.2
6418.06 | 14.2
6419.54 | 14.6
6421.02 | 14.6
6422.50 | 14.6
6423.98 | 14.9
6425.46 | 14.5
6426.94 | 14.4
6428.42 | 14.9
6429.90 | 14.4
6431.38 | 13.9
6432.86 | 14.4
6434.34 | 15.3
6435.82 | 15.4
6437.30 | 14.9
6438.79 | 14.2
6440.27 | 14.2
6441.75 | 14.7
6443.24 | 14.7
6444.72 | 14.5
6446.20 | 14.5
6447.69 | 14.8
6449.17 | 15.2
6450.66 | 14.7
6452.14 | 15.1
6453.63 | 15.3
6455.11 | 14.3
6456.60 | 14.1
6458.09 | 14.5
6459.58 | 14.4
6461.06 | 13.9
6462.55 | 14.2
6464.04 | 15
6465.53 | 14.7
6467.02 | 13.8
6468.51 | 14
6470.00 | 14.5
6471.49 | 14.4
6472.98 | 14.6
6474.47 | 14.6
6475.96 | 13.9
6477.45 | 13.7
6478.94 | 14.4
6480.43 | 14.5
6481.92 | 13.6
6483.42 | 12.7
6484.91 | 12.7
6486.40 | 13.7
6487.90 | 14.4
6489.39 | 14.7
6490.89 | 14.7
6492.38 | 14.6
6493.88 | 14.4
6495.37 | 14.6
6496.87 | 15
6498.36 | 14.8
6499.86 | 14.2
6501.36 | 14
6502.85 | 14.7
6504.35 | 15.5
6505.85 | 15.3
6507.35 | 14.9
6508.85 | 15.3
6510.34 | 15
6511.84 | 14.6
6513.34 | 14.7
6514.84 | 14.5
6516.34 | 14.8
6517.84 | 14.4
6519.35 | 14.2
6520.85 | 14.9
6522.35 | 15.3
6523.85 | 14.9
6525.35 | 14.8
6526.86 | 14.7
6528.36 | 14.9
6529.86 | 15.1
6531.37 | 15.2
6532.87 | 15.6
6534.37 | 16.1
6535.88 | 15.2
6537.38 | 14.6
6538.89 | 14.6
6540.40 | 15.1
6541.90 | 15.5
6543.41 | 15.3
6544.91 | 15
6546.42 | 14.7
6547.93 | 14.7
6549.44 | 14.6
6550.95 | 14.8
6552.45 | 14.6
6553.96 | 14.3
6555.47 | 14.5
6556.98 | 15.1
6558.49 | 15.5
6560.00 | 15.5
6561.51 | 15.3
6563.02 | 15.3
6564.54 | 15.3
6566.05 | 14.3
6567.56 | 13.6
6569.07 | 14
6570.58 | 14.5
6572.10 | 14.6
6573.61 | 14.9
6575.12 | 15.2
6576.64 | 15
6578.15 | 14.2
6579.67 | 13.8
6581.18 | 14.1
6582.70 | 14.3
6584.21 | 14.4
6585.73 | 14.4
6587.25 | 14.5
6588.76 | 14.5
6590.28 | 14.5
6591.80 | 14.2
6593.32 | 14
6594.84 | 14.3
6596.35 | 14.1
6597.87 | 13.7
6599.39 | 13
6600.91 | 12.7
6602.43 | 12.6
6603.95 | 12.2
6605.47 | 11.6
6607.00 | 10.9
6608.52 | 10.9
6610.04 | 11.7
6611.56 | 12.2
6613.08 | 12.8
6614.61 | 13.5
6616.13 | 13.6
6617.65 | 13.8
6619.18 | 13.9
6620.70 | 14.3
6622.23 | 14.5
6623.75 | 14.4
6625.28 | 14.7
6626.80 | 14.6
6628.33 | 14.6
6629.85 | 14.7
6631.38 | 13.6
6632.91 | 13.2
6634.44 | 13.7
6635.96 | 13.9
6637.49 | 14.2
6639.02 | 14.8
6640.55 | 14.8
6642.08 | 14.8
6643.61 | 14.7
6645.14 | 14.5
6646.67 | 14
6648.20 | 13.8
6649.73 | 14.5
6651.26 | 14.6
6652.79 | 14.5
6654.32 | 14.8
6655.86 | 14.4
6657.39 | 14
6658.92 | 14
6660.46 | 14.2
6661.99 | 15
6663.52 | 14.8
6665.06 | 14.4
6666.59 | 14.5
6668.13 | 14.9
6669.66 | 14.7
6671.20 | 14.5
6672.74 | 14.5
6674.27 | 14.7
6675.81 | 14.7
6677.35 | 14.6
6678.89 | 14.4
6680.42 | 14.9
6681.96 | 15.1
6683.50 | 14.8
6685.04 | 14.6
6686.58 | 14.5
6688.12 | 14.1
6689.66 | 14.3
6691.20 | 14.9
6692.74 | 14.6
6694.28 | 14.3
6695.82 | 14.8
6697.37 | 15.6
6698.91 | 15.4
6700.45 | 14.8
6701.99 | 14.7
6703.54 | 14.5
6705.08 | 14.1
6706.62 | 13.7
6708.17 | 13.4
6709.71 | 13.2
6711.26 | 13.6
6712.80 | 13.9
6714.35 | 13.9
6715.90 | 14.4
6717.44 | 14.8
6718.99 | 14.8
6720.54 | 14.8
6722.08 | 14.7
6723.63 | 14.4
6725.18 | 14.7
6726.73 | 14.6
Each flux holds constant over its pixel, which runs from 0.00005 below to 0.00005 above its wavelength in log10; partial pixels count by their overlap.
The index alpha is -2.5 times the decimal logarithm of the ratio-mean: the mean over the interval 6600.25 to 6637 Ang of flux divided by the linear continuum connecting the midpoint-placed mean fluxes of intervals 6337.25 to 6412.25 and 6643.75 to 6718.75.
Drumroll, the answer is 0.09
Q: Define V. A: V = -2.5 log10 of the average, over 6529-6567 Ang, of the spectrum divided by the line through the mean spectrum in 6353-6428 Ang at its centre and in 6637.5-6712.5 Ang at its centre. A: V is -0.05 mag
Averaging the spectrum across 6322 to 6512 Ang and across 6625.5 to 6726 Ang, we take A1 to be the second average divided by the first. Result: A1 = 1.0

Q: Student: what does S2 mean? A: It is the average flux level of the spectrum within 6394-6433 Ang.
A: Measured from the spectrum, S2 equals 14.2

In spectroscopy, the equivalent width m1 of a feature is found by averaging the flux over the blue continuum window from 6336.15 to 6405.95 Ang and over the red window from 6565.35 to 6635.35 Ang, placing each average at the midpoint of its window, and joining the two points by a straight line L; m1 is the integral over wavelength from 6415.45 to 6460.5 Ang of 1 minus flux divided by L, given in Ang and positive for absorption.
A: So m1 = -2.1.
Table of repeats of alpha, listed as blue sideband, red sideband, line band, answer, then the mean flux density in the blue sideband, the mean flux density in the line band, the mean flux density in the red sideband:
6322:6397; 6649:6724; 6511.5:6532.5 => -0.039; 14.1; 14.8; 14.5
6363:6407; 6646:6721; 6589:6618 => 0.111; 14.1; 13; 14.5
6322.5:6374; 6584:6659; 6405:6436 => -0.041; 14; 14.5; 13.8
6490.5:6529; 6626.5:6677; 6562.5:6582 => 0.007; 14.8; 14.5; 14.4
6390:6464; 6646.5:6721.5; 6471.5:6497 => 0.019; 14.4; 14.2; 14.5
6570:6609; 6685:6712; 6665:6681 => -0.029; 13.7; 14.6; 14.4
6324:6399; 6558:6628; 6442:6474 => -0.042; 14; 14.5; 13.9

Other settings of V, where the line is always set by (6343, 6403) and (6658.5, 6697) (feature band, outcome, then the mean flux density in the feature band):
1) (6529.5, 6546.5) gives -0.062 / 15.2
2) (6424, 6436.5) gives -0.040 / 14.7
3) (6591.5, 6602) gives 0.061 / 13.7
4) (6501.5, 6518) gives -0.044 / 14.9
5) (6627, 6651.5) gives 0.019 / 14.3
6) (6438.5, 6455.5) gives -0.041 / 14.7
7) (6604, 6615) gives 0.213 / 11.9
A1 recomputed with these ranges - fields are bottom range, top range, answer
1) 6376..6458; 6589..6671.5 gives 0.97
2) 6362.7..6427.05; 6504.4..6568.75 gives 1.05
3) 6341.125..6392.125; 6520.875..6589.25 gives 1.05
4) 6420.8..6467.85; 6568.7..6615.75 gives 0.93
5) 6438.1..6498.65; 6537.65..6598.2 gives 1.02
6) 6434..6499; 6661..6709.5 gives 1.01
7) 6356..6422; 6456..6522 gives 1.01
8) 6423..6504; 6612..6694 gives 1.00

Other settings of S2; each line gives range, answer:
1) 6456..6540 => 14.6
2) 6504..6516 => 15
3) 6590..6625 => 13.2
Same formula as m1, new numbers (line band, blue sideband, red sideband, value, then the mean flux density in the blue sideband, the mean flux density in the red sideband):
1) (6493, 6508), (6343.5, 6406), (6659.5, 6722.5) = -0.5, 14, 14.5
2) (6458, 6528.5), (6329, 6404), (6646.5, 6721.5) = -1.3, 14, 14.5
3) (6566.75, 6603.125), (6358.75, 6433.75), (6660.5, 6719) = 0.7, 14.3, 14.5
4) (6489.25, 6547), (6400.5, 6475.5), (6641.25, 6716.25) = -1.6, 14.5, 14.5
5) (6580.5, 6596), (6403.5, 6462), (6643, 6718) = 0.2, 14.5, 14.5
